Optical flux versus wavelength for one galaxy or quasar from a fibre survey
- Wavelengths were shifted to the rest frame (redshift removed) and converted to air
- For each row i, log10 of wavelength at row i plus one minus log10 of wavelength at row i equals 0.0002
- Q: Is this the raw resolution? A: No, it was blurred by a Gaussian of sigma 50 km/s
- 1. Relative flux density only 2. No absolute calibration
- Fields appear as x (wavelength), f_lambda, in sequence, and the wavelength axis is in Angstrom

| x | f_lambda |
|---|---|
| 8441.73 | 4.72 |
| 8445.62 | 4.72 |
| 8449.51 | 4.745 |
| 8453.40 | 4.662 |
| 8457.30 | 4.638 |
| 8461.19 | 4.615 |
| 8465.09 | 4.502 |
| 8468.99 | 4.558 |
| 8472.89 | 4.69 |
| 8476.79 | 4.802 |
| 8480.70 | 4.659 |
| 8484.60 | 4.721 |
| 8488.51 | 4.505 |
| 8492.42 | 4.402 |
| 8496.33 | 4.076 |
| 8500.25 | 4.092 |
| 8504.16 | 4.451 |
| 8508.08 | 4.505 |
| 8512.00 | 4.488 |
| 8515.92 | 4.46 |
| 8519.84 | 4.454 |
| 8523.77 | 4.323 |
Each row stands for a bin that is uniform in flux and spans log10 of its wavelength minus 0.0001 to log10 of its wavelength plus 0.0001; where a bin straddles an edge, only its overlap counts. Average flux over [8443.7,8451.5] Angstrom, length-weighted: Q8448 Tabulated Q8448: 4.73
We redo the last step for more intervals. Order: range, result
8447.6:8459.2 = 4.68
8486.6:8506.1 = 4.3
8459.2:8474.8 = 4.59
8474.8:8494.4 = 4.62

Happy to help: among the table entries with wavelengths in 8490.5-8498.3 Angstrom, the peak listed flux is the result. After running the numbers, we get 4.402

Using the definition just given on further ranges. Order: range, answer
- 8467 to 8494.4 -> 4.802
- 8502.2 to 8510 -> 4.505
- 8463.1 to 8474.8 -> 4.69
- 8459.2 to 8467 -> 4.615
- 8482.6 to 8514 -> 4.721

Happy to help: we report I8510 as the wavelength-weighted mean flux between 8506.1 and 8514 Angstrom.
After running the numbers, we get 4.49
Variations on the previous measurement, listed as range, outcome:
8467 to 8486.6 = 4.69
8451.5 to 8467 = 4.6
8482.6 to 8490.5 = 4.62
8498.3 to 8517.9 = 4.4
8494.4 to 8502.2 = 4.08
